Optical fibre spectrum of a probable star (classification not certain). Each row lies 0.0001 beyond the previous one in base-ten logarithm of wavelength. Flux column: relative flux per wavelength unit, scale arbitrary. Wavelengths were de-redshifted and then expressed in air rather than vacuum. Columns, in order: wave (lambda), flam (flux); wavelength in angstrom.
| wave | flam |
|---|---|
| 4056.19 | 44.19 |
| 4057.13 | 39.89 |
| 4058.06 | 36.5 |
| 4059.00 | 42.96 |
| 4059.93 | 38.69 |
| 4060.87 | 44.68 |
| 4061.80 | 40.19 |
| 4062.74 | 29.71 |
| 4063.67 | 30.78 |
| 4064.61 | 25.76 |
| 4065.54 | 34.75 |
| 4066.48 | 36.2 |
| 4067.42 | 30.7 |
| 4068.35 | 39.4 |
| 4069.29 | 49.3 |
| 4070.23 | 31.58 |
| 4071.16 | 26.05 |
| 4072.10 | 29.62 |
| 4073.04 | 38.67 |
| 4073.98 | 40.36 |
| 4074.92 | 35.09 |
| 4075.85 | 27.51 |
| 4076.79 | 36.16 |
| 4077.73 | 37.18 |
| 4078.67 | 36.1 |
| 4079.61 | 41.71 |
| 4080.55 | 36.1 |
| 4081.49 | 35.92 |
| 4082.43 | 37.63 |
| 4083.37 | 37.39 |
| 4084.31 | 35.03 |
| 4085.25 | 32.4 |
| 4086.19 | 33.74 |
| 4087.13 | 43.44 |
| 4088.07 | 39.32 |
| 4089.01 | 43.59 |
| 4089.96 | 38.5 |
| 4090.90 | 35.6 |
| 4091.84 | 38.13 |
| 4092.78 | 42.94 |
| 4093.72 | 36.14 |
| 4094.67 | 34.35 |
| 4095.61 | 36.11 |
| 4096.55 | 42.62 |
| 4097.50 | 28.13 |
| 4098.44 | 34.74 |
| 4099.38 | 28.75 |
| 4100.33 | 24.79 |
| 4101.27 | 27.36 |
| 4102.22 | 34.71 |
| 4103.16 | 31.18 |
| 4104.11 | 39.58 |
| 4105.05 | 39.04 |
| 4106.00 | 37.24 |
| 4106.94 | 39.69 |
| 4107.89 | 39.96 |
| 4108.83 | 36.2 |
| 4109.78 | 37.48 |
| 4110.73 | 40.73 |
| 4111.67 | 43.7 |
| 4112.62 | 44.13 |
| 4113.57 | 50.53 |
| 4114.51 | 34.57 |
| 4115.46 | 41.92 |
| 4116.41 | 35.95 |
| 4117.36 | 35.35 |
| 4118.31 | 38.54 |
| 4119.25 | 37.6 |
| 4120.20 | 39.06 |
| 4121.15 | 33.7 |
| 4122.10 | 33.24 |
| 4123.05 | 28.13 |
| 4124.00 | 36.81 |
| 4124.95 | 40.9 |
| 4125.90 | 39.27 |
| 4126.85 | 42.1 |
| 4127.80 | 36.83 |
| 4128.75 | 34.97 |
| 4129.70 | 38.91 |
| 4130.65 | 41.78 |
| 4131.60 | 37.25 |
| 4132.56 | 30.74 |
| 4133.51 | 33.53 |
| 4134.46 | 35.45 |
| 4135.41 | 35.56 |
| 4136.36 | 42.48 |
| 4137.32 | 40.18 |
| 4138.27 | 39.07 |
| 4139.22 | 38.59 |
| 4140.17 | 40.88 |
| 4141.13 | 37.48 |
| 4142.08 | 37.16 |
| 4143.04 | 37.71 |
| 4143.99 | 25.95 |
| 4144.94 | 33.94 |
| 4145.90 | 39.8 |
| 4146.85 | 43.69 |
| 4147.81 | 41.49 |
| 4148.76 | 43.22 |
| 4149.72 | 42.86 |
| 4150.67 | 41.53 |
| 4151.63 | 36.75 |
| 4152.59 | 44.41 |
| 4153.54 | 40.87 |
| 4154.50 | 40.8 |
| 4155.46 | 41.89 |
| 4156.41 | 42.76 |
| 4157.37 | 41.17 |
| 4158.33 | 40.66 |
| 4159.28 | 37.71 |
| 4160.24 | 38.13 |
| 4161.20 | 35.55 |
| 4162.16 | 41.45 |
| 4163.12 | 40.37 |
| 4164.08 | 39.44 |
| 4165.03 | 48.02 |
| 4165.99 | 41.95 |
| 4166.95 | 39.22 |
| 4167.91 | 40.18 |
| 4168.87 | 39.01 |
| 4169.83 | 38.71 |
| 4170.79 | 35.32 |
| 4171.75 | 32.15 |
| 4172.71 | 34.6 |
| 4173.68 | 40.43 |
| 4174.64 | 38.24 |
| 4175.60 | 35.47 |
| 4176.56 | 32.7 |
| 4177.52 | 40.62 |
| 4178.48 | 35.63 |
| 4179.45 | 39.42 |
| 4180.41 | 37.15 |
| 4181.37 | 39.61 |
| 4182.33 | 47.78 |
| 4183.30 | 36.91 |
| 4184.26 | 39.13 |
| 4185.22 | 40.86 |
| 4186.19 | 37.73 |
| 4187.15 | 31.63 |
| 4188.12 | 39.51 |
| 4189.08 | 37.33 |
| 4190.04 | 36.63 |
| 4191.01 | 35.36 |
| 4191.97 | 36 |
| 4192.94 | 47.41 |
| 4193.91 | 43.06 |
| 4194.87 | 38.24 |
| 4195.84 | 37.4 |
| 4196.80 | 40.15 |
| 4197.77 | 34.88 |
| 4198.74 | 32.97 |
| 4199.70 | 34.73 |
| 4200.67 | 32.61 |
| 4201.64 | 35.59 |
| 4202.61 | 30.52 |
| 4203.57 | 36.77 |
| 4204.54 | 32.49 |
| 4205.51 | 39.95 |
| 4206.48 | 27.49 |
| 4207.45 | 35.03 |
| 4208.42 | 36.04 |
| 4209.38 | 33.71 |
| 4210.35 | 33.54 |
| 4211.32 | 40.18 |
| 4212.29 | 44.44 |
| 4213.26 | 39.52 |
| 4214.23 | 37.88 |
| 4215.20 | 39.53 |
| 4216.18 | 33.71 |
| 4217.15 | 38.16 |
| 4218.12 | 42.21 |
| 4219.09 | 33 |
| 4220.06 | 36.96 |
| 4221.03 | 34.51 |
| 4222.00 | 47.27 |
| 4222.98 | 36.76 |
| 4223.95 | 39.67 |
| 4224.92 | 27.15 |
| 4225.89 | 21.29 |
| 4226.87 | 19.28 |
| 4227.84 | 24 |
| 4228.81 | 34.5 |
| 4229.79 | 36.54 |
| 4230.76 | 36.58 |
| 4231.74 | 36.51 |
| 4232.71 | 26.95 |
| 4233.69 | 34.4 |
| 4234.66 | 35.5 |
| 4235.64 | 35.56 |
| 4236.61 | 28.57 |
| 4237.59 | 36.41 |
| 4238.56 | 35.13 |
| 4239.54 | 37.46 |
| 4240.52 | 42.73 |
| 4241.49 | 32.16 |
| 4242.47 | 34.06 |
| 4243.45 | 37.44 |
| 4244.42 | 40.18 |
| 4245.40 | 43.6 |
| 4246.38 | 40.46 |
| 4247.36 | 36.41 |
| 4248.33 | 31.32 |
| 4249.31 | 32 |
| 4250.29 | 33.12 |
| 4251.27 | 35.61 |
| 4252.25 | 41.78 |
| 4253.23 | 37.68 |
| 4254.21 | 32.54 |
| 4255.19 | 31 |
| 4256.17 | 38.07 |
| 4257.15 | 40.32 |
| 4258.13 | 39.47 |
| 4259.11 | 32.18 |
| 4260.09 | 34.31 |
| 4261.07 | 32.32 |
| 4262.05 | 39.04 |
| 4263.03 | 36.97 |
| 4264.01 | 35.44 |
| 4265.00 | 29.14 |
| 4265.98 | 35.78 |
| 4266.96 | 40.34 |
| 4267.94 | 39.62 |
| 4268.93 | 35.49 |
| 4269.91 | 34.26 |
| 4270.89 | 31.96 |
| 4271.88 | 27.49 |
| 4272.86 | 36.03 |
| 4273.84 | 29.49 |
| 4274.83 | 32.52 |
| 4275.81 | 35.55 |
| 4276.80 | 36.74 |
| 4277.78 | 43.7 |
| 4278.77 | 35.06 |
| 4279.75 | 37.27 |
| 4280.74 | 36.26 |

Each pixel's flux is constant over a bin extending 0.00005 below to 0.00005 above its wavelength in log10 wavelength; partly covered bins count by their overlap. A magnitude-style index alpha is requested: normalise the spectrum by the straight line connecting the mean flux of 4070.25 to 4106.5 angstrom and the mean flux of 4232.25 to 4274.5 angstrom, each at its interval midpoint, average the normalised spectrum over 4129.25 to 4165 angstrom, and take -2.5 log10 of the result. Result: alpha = -0.10 mag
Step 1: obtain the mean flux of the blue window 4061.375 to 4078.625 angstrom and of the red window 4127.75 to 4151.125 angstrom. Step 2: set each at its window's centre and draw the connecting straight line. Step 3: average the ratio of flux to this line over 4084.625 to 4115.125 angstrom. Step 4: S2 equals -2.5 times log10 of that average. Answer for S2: -0.035 mag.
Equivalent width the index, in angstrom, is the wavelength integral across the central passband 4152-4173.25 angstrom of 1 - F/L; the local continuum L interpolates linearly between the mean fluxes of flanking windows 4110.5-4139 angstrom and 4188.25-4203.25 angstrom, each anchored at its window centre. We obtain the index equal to -1.28 angstrom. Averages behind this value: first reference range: 38.1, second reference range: 36.9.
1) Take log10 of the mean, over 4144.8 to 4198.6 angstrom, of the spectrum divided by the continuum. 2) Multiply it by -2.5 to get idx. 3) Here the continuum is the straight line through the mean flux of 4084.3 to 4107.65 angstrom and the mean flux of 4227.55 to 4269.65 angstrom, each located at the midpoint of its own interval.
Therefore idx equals -0.10 mag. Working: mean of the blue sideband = 35.9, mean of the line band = 39.2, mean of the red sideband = 35.6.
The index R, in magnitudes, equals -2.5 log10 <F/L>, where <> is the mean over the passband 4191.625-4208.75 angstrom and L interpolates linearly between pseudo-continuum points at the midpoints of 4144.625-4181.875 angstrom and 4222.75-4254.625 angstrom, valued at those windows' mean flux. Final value 0.02 mag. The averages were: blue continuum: 39.4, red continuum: 34.3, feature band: 36.2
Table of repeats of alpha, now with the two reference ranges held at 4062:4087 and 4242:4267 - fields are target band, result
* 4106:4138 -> -0.08 mag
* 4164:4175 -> -0.10 mag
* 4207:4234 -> 0.03 mag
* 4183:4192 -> -0.05 mag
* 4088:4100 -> -0.05 mag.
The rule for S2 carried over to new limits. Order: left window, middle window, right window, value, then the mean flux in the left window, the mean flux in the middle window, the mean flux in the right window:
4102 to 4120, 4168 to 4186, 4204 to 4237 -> -0.05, 38.9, 38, 34.7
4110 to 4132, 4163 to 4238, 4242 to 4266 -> 0.02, 38.5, 36.5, 36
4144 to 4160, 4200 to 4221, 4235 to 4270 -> 0.05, 40.4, 36.1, 36.1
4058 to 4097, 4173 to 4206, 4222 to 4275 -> -0.06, 36.6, 37.5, 34.7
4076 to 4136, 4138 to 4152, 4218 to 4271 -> -0.07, 36.9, 38.7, 35.1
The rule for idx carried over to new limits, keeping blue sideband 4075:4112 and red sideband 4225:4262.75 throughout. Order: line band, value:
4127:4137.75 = -0.04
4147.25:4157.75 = -0.17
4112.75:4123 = -0.05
